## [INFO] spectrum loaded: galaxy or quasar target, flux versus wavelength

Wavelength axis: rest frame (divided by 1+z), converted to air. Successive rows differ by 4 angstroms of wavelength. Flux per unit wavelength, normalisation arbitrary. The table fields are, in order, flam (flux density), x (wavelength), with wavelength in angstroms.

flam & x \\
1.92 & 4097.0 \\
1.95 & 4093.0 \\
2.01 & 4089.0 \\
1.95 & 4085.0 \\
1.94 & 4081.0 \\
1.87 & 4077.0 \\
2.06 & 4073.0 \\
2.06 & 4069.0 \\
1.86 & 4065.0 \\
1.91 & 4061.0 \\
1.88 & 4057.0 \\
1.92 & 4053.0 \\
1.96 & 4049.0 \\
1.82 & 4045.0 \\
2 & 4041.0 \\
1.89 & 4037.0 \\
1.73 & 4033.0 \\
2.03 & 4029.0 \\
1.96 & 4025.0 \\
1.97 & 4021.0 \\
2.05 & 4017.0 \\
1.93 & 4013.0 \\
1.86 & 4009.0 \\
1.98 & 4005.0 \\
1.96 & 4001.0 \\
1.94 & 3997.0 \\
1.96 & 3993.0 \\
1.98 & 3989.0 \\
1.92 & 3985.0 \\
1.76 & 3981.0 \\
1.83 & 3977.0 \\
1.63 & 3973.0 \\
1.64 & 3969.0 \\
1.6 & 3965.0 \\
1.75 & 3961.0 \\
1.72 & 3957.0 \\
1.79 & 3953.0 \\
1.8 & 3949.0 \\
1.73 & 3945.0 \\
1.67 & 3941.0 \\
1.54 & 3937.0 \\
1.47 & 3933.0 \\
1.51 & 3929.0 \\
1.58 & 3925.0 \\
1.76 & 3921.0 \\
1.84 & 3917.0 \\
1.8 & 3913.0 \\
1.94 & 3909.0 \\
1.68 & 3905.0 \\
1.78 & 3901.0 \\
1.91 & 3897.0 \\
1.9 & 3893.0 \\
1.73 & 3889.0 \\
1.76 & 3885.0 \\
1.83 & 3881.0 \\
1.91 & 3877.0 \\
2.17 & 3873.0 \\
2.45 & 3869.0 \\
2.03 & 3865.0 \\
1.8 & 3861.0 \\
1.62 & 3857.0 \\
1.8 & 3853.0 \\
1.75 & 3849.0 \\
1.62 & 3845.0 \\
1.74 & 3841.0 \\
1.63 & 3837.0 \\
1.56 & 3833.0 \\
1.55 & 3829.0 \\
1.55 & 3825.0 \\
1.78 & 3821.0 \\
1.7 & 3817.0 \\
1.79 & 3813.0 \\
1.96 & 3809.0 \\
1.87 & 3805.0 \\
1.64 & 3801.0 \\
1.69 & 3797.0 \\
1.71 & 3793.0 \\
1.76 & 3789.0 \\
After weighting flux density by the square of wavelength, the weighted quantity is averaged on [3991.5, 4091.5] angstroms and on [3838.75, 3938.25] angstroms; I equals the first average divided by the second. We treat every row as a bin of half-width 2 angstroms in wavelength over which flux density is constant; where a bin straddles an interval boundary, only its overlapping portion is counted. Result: 1.17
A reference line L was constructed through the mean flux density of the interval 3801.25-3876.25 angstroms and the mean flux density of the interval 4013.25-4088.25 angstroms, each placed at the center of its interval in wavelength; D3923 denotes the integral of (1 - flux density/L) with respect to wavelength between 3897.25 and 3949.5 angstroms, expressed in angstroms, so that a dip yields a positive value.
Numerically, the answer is 4.2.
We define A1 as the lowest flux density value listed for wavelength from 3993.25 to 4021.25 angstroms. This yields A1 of 1.86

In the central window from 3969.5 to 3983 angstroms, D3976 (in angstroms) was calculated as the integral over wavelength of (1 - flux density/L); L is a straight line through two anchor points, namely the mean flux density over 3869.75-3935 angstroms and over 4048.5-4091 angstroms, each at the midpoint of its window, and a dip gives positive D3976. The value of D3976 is 1.0 angstroms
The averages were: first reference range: 1.8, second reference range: 1.95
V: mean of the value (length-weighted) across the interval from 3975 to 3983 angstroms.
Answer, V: 1.79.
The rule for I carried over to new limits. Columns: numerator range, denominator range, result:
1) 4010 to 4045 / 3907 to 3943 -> 1.21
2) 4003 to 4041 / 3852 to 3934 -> 1.13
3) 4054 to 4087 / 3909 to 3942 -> 1.25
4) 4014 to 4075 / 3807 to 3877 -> 1.20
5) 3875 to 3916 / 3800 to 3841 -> 1.11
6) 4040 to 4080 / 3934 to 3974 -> 1.21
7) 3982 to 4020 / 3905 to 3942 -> 1.21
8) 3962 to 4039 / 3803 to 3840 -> 1.20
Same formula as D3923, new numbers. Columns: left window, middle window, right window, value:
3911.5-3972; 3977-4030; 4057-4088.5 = -3.9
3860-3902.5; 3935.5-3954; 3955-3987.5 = 0.9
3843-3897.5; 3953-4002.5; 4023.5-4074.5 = 2.7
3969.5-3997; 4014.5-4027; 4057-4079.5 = -0.7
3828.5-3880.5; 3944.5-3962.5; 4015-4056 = 1.2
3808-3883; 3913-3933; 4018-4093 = 2.0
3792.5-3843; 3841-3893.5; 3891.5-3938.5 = -4.7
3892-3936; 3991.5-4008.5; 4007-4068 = -0.8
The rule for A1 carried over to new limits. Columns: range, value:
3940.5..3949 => 1.67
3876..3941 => 1.47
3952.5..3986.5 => 1.6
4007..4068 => 1.73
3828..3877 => 1.55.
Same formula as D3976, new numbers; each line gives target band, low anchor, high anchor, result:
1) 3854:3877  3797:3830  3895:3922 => -2.8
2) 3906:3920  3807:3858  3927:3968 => -1.4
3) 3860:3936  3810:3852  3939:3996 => -4.8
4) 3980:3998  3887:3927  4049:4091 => -0.5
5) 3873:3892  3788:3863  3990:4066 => -0.8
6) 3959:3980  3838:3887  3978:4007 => 2.4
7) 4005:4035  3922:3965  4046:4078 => -1.6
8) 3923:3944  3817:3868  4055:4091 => 2.9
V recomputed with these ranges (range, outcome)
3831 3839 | 1.59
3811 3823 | 1.76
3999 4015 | 1.93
